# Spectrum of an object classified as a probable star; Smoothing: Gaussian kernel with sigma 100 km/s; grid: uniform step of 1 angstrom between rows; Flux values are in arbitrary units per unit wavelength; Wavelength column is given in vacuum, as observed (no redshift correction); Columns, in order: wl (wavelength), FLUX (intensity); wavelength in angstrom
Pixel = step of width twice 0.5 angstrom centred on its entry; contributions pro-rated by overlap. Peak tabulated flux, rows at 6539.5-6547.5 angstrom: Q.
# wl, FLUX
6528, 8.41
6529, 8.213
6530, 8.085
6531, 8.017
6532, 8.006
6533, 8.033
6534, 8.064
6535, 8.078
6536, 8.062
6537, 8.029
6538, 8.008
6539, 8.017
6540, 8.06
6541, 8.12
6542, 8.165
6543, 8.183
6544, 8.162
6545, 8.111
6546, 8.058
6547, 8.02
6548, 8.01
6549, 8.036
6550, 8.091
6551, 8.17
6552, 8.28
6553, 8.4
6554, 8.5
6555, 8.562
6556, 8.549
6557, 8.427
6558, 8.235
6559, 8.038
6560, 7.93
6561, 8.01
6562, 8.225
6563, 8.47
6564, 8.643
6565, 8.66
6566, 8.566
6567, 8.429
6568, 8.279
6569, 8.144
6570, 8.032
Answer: 8.183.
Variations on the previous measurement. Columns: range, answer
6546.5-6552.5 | 8.28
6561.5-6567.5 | 8.66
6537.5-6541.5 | 8.12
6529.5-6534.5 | 8.085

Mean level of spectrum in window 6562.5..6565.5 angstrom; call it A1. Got 8.59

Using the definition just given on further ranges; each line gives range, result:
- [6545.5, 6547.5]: 8.04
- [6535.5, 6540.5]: 8.04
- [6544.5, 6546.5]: 8.08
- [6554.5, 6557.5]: 8.51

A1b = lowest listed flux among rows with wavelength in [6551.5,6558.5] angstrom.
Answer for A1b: 8.235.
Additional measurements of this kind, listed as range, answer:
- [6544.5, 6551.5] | 8.01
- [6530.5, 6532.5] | 8.006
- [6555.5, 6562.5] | 7.93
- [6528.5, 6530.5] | 8.085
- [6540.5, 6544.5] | 8.12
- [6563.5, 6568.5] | 8.279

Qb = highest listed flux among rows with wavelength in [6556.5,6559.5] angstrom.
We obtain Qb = 8.427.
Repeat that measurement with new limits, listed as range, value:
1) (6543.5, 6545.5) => 8.162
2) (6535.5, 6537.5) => 8.062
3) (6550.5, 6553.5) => 8.4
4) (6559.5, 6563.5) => 8.47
